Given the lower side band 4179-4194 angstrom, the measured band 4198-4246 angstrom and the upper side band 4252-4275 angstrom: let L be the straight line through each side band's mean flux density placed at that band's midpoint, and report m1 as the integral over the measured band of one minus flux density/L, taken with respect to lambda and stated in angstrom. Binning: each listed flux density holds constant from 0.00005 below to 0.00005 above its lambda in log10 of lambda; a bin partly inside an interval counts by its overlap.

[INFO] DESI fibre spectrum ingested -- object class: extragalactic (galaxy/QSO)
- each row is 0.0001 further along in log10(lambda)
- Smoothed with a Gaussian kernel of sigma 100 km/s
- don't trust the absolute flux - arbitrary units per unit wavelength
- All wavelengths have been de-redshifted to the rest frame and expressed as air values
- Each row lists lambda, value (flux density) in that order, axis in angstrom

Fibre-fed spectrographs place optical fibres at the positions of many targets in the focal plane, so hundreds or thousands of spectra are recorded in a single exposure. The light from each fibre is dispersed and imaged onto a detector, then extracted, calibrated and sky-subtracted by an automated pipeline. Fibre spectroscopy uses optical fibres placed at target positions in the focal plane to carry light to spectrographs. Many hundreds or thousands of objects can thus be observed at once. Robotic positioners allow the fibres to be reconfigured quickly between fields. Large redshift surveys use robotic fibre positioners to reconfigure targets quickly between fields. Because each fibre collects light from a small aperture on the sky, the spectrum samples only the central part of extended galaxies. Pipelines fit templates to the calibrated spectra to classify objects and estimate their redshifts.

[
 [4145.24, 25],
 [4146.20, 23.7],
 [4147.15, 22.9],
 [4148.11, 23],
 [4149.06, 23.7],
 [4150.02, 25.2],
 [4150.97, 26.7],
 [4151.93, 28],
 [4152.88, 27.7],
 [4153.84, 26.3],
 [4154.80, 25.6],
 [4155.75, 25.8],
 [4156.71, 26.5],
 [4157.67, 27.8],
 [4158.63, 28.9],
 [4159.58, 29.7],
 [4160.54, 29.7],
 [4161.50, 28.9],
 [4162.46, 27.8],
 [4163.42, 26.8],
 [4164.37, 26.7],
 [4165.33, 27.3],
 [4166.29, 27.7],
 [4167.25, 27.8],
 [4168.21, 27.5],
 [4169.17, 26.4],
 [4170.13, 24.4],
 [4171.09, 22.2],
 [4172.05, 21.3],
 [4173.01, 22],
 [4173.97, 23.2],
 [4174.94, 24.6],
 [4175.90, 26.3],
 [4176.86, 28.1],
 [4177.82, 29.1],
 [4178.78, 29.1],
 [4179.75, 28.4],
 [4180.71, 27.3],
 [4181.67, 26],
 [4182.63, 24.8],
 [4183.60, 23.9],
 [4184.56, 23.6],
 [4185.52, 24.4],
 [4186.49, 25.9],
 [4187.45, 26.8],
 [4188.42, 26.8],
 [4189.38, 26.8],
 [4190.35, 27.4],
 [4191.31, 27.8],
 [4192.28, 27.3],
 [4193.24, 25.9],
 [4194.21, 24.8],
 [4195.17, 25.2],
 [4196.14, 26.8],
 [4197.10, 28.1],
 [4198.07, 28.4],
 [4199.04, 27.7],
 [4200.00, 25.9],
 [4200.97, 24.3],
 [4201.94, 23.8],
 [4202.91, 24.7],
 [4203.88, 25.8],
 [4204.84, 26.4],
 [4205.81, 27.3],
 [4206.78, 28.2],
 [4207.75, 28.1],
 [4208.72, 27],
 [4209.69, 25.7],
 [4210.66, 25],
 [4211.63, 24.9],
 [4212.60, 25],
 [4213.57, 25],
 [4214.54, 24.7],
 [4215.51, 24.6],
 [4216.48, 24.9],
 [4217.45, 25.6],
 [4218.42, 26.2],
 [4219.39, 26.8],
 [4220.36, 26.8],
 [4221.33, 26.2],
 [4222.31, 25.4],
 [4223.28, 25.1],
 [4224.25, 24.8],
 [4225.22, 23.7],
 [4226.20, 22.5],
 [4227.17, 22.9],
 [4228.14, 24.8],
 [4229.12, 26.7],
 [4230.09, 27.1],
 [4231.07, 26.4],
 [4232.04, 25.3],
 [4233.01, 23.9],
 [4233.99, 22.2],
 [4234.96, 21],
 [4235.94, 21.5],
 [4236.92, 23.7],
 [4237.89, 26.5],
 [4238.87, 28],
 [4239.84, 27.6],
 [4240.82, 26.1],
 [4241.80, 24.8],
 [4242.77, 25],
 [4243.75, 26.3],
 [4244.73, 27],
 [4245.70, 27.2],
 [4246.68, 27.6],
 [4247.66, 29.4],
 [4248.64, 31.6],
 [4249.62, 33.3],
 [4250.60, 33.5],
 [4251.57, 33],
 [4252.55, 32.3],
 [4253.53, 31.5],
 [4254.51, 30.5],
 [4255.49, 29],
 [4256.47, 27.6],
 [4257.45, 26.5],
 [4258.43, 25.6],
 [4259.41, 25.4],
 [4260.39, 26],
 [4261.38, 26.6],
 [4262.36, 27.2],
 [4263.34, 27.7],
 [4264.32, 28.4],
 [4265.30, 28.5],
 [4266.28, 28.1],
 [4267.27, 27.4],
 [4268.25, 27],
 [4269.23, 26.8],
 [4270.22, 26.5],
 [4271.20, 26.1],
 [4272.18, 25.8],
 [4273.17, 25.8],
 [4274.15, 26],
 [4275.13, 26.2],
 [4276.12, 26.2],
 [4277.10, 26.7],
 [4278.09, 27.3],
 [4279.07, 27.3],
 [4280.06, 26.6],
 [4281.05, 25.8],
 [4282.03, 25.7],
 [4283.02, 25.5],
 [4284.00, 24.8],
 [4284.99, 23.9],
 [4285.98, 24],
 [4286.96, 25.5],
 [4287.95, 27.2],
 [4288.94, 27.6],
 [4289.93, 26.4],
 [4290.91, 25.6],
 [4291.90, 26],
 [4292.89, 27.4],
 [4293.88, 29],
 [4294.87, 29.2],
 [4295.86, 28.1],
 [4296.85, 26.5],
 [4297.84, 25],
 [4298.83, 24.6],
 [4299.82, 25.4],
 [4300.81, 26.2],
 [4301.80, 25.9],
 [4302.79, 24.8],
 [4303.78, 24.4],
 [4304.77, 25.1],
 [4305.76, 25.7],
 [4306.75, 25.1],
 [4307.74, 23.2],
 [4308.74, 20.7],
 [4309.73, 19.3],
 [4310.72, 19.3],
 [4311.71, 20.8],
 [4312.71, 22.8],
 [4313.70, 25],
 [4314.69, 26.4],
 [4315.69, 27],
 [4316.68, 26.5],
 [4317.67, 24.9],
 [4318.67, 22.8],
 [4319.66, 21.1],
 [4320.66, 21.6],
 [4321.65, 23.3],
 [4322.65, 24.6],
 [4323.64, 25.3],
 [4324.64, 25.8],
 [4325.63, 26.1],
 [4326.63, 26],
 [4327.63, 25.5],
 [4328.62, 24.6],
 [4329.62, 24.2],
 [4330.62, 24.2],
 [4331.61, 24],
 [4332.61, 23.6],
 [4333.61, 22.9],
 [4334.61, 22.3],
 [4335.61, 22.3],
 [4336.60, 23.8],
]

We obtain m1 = 2.4 angstrom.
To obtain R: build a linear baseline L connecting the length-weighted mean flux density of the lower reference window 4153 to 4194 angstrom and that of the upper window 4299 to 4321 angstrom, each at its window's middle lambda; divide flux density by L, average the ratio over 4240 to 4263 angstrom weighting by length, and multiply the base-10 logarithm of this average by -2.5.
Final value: -0.14 mag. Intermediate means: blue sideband 26.4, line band 28.4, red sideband 23.8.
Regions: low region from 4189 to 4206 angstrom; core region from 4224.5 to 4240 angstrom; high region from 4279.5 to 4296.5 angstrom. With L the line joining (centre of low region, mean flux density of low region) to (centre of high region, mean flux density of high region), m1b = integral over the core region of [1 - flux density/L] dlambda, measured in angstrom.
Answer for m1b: 1.1 angstrom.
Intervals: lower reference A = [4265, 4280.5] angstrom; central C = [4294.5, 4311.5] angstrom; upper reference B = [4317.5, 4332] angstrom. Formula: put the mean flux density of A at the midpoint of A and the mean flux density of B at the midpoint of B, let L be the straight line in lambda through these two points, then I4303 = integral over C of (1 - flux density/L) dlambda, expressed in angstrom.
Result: 0.54 angstrom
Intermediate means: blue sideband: 26.7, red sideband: 24.3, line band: 24.5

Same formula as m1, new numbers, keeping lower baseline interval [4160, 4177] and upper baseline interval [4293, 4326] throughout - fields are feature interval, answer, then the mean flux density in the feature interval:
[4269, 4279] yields -0.6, 26.4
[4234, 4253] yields -1.7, 27.5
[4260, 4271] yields -1.0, 27.3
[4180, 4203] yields -0.3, 26.1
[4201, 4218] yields 0.0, 25.6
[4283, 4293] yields -0.4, 25.8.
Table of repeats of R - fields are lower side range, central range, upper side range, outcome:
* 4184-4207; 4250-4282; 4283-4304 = -0.062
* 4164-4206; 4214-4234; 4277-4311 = 0.029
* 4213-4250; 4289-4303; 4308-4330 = -0.094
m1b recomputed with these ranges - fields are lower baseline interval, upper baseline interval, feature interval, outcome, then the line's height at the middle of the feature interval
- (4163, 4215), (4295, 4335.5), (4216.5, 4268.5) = -3.1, 25.3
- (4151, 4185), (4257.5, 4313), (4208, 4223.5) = 0.3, 26.2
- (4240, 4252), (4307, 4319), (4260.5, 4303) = -1.2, 25.8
